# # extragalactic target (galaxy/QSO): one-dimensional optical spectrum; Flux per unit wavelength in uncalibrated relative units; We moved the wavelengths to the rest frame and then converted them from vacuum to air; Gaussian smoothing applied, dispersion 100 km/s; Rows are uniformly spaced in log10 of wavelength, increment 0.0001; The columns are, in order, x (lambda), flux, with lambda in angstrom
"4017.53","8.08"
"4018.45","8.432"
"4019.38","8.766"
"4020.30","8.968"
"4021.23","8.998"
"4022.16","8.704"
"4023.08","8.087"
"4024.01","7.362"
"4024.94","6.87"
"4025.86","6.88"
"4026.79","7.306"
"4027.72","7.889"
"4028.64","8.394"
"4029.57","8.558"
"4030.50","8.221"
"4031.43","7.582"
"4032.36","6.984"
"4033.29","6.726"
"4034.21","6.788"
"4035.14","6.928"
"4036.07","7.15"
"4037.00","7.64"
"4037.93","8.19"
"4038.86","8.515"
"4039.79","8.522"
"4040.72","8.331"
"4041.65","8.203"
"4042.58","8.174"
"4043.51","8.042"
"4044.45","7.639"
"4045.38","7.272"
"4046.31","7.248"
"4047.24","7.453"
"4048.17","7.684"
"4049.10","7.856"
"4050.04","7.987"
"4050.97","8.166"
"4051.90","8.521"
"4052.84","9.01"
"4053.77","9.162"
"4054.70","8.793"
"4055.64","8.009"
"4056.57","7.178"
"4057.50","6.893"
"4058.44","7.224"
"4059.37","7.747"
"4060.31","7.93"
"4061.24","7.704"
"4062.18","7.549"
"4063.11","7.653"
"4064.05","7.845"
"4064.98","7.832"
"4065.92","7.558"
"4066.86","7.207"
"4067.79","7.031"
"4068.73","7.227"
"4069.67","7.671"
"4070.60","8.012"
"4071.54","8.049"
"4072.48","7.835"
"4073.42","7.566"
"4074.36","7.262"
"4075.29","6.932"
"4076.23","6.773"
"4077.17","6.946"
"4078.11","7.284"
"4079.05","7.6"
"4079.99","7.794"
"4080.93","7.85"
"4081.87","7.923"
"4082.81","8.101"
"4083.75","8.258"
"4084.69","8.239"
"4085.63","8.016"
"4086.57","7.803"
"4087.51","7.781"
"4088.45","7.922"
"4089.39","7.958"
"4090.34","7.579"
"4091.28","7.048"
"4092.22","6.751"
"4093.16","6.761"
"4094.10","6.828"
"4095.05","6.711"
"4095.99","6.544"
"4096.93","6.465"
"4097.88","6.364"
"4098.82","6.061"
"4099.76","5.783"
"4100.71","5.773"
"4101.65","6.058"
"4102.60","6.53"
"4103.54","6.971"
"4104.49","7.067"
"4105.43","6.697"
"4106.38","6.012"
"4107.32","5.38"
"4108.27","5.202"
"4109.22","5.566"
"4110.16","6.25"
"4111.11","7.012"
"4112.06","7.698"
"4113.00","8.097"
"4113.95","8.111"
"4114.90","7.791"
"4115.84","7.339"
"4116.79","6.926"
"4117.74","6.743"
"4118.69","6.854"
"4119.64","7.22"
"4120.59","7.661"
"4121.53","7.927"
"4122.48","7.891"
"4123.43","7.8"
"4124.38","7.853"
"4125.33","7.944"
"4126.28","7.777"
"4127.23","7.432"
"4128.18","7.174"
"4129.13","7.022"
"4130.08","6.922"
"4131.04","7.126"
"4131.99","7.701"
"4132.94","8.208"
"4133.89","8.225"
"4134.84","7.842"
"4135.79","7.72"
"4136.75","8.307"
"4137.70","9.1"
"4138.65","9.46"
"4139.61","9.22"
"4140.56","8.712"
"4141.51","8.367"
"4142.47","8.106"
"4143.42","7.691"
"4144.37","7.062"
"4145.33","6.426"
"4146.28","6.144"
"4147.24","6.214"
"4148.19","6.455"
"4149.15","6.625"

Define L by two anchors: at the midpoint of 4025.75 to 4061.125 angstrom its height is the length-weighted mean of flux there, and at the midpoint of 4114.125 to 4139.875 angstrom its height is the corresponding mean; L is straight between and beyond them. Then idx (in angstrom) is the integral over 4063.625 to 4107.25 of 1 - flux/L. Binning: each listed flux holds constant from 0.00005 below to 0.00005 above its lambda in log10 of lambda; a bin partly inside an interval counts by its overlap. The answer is 3.2 angstrom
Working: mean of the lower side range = 7.82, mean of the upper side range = 7.74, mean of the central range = 7.21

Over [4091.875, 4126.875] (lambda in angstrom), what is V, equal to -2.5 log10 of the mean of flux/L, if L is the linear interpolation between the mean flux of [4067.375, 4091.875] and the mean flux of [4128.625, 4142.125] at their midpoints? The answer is 0.15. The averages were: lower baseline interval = 7.63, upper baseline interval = 8.13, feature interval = 6.88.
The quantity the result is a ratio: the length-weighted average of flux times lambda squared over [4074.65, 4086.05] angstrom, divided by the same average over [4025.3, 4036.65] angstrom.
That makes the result 1.1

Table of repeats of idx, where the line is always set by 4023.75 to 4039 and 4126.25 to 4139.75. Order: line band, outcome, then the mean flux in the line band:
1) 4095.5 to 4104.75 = 1.7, 6.35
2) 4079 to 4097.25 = 0.6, 7.5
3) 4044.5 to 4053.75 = -0.5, 7.96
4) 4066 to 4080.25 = 0.5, 7.41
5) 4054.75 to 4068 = 0.1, 7.58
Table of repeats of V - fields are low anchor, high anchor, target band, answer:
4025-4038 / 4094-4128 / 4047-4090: -0.08 mag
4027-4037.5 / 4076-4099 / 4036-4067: -0.06 mag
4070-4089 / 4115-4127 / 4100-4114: 0.17 mag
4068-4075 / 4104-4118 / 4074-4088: -0.03 mag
